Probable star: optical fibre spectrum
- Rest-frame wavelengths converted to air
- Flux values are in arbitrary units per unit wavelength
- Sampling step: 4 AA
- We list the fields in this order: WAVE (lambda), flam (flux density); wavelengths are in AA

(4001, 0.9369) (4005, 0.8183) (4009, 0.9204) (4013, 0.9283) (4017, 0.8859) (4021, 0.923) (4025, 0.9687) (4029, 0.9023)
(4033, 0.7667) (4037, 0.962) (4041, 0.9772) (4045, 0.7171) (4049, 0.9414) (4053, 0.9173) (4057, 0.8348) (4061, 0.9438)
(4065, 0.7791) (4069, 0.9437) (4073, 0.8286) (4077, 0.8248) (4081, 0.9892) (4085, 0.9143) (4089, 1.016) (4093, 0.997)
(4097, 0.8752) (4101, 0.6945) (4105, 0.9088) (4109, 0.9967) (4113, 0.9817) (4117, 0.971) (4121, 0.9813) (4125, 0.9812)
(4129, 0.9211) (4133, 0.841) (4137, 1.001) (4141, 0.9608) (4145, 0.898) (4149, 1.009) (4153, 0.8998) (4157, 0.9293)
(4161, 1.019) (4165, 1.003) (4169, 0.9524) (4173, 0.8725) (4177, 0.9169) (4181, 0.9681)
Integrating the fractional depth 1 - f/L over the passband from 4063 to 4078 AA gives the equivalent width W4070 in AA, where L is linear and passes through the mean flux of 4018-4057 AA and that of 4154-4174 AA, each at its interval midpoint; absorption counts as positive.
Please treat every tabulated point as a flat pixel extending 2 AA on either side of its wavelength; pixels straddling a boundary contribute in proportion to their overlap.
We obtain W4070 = 1.1 AA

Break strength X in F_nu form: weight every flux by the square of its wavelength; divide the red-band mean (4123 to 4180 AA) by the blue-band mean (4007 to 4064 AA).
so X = 1.1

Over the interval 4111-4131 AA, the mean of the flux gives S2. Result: 0.967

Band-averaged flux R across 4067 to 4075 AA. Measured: 0.886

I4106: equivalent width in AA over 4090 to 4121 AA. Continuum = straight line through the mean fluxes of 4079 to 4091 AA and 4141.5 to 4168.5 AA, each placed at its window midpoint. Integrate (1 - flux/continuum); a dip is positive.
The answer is 1.41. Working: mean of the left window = 0.973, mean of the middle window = 0.925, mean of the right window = 0.959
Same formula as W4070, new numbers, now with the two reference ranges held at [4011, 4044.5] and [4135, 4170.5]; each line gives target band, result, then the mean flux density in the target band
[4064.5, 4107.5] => 1.81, 0.893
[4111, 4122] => -0.36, 0.978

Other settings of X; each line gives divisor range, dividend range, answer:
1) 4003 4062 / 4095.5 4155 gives 1.09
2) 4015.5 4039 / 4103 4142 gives 1.11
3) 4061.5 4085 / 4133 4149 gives 1.11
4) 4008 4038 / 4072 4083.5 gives 1.01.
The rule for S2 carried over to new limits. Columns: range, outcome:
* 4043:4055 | 0.859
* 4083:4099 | 0.951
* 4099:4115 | 0.895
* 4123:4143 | 0.941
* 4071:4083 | 0.881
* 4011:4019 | 0.907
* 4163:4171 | 0.978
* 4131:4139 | 0.921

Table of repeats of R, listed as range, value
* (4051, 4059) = 0.876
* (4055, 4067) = 0.853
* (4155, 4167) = 0.984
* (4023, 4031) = 0.935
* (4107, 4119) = 0.983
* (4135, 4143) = 0.981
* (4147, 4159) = 0.946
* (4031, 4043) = 0.902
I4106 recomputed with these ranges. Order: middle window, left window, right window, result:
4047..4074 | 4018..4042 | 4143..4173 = 1.1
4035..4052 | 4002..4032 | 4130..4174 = 0.2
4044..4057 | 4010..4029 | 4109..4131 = 1.0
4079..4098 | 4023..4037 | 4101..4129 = -0.7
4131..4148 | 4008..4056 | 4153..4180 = 0.1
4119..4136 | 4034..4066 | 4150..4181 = -0.2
